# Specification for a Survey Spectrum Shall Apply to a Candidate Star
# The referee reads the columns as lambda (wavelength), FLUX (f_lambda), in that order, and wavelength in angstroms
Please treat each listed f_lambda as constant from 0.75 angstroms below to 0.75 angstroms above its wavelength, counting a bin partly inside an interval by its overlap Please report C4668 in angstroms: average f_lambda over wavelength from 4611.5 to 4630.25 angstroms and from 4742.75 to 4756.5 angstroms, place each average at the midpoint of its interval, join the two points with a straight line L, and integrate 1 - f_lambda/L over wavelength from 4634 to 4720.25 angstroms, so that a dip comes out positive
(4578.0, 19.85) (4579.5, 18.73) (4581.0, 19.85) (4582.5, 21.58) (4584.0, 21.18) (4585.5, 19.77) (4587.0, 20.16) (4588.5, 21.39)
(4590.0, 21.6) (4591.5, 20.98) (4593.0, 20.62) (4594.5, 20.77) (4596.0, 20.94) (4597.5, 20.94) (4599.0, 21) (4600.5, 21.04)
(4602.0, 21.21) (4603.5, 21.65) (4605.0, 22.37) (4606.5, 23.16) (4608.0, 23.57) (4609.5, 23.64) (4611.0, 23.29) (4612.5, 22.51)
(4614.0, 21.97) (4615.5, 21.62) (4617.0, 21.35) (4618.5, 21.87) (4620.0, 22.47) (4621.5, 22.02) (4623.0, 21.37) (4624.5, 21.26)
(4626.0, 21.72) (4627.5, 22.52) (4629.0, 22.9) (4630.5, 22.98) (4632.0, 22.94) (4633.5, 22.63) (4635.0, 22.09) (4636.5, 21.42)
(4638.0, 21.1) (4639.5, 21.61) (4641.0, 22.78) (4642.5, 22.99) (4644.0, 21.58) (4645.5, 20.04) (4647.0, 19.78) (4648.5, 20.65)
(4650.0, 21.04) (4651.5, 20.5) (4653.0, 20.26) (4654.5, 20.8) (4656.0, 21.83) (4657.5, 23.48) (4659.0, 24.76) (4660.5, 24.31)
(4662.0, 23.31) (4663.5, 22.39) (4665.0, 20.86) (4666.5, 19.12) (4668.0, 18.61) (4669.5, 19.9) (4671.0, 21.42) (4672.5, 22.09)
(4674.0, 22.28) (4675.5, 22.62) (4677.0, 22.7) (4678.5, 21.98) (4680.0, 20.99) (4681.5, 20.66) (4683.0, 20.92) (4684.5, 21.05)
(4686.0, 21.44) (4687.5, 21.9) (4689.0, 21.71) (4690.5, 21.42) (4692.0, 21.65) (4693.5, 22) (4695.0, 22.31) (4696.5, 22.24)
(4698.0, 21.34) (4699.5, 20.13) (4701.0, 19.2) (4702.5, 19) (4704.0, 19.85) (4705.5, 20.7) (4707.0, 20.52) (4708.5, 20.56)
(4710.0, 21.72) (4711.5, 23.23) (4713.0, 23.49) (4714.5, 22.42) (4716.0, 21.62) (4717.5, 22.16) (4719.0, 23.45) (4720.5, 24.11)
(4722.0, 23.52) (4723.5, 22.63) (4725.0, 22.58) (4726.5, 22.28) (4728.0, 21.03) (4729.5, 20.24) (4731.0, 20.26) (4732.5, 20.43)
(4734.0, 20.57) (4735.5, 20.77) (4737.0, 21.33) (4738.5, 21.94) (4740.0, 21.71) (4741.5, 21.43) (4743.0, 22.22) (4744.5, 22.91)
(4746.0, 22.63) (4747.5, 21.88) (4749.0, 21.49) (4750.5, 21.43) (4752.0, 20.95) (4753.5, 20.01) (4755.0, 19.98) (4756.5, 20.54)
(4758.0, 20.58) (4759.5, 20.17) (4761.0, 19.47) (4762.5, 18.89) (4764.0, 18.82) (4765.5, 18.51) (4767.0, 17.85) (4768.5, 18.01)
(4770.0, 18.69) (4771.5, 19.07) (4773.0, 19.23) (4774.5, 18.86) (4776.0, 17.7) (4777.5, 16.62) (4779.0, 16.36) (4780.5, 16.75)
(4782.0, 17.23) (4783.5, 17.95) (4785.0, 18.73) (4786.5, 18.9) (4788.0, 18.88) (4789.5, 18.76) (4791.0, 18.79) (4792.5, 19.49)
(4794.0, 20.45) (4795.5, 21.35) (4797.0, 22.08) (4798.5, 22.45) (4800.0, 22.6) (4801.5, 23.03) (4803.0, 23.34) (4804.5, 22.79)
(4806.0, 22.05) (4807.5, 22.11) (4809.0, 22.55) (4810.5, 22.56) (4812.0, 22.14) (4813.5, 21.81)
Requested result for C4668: 0.9 angstroms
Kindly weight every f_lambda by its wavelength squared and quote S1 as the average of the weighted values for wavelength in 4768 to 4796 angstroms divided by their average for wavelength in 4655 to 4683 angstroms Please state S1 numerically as 0.9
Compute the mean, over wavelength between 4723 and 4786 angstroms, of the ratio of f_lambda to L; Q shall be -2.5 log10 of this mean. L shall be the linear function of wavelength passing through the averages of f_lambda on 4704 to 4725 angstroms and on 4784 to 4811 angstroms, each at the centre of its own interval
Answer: 0.09 mag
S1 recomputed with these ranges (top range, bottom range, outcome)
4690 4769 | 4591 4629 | 1.02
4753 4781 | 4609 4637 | 0.90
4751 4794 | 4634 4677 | 0.92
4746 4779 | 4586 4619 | 0.96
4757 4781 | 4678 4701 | 0.90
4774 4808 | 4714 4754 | 0.93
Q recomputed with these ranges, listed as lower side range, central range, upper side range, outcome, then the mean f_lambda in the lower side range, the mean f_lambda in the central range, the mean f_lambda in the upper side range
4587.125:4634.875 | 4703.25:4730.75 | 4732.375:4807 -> -0.06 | 21.9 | 22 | 20.1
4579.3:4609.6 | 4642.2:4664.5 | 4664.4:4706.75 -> -0.03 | 21.2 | 21.8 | 21.1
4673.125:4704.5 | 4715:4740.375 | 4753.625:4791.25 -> -0.09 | 21.3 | 21.8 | 18.6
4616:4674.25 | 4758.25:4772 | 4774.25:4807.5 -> 0.07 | 21.7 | 18.9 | 19.8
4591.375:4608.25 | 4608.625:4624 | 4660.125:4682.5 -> -0.04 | 21.5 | 22.2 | 21.5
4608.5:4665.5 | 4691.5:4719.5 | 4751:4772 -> -0.04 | 22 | 21.4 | 19.4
